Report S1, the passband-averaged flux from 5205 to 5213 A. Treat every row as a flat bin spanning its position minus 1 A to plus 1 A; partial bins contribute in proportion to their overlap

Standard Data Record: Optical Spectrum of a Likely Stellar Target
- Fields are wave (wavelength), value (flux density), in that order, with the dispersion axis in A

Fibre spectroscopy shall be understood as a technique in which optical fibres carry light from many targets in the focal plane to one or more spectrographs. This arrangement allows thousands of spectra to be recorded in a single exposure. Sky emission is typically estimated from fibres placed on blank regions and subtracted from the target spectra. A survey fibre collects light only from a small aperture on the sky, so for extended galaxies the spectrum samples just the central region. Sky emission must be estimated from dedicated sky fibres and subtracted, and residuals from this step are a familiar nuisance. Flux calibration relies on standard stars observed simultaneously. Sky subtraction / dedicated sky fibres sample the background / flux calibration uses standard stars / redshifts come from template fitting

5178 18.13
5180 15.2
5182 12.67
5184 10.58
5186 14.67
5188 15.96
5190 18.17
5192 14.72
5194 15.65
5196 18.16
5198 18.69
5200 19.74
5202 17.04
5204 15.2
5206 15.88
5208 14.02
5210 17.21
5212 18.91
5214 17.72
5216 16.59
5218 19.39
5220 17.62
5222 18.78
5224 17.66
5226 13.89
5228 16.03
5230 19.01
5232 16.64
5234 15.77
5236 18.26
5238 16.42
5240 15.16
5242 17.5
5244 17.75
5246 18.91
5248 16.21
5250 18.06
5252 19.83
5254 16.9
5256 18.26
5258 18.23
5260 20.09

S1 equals 16.5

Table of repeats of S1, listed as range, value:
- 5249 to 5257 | 18.3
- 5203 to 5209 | 15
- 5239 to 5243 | 16.3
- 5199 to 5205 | 17.3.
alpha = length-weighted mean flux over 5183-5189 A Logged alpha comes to 13.7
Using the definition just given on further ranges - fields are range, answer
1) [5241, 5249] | 17.6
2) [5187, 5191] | 17.1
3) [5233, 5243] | 16.6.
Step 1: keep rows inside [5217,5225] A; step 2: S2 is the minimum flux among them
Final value 17.62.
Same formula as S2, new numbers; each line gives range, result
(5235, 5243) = 15.16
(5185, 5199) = 14.67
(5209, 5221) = 16.59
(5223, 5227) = 13.89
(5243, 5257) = 16.21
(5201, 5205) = 15.2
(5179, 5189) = 10.58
